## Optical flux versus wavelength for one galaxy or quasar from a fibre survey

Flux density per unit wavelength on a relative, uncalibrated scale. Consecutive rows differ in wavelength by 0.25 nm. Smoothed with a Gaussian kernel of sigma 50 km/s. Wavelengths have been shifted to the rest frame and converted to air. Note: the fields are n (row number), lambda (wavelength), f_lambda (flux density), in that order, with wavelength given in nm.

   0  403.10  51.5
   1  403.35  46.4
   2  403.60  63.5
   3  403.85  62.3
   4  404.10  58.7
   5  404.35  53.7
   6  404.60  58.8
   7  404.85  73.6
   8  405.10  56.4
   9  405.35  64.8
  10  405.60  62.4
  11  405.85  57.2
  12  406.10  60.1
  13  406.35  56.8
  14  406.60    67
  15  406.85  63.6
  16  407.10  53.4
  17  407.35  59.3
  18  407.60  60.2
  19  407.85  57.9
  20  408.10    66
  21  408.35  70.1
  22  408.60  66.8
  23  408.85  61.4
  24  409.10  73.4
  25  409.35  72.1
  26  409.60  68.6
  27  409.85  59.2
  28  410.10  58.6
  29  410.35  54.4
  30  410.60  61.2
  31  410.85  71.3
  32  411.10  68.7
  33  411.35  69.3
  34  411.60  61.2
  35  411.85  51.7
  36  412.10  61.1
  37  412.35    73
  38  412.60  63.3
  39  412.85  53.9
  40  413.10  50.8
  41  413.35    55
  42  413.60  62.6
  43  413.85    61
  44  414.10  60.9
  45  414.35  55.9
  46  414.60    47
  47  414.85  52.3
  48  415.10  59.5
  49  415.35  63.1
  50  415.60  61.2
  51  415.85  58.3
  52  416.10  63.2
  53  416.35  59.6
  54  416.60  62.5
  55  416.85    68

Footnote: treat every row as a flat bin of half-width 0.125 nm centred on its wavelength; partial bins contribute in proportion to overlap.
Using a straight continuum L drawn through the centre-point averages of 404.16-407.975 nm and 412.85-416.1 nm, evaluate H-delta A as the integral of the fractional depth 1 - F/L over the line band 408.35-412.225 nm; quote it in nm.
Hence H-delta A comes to -0.35 nm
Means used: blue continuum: 60.3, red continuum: 57.4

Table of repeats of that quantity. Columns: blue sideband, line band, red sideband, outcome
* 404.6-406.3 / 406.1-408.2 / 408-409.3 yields 0.149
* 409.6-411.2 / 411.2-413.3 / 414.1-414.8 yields -0.074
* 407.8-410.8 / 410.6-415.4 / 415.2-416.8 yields 0.218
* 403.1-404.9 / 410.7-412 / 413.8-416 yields -0.144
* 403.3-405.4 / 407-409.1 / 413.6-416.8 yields -0.103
